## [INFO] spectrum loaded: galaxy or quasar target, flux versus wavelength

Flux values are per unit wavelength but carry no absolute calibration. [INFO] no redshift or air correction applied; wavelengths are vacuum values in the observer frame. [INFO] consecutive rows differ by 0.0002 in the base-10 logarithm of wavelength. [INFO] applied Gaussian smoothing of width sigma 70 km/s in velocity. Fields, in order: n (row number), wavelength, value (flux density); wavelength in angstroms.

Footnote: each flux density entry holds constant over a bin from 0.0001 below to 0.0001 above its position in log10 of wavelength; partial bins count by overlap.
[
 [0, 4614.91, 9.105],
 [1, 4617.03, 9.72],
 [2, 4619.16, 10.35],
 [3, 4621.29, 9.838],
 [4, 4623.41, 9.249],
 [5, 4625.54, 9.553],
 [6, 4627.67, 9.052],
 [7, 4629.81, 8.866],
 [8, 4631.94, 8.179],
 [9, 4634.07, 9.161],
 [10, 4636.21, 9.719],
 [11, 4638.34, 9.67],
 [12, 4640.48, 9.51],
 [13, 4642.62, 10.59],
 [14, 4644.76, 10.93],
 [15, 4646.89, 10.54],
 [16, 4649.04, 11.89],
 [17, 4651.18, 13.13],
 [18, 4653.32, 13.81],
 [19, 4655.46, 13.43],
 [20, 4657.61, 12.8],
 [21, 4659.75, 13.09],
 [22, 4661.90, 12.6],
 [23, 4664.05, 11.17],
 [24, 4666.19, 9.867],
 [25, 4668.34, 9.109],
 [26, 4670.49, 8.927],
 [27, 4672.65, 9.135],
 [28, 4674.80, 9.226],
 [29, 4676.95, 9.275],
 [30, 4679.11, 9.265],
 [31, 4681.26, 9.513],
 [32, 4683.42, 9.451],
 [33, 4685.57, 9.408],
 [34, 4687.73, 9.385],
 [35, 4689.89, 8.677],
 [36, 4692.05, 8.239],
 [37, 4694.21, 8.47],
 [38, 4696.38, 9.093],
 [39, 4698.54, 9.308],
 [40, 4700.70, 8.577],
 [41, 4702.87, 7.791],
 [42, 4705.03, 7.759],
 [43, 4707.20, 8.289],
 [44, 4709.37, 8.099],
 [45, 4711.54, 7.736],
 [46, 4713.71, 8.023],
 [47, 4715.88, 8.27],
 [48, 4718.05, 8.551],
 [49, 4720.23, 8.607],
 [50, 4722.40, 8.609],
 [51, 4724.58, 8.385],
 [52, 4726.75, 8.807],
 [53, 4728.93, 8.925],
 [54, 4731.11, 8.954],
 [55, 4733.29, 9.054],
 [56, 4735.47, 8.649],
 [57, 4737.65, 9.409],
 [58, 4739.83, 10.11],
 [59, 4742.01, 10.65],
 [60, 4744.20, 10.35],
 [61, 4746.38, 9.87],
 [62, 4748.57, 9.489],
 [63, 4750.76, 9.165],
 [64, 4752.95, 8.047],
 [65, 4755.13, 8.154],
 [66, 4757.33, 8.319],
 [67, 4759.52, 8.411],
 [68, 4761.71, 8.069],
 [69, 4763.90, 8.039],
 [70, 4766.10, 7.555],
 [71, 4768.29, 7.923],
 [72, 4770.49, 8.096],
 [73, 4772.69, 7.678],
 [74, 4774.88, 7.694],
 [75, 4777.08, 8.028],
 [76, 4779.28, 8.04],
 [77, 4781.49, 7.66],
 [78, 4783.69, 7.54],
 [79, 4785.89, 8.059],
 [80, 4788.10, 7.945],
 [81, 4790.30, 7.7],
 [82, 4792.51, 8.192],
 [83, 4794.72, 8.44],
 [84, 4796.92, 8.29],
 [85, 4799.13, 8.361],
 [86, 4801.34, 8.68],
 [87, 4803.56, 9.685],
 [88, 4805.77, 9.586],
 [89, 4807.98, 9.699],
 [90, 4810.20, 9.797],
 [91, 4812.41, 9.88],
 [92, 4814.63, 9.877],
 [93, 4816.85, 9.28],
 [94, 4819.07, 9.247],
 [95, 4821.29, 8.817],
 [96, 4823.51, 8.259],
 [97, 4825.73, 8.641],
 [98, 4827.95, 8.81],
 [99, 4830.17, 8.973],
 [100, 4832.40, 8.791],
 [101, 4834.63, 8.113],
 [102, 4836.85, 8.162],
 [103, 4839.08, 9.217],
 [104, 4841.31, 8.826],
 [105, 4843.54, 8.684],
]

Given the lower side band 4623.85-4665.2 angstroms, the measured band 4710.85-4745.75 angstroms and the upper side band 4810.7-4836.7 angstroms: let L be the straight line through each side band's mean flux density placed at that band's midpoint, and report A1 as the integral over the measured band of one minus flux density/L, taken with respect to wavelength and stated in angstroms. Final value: 3.56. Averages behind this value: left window 10.9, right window 8.96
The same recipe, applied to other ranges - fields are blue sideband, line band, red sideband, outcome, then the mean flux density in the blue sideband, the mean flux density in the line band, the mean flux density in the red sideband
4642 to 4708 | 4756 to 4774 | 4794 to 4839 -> 2.64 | 10.1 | 8.01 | 8.98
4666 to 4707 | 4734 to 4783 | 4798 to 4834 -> 2.39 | 8.94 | 8.6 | 9.13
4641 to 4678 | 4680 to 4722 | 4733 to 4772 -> 6.29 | 11.1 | 8.6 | 8.83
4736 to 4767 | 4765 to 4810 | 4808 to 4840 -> 3.60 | 8.98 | 8.27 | 9.01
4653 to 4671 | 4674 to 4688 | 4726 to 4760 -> 2.15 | 11.6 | 9.36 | 9.16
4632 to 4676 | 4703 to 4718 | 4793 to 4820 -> 3.21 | 10.8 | 8.05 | 9.21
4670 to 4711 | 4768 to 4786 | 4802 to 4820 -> 2.95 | 8.82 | 7.84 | 9.61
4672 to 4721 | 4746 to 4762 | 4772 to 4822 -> -0.02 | 8.7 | 8.67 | 8.62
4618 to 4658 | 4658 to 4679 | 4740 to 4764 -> -0.37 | 10.5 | 10.3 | 9.04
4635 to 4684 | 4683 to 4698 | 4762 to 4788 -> 1.52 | 10.7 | 8.95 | 7.86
